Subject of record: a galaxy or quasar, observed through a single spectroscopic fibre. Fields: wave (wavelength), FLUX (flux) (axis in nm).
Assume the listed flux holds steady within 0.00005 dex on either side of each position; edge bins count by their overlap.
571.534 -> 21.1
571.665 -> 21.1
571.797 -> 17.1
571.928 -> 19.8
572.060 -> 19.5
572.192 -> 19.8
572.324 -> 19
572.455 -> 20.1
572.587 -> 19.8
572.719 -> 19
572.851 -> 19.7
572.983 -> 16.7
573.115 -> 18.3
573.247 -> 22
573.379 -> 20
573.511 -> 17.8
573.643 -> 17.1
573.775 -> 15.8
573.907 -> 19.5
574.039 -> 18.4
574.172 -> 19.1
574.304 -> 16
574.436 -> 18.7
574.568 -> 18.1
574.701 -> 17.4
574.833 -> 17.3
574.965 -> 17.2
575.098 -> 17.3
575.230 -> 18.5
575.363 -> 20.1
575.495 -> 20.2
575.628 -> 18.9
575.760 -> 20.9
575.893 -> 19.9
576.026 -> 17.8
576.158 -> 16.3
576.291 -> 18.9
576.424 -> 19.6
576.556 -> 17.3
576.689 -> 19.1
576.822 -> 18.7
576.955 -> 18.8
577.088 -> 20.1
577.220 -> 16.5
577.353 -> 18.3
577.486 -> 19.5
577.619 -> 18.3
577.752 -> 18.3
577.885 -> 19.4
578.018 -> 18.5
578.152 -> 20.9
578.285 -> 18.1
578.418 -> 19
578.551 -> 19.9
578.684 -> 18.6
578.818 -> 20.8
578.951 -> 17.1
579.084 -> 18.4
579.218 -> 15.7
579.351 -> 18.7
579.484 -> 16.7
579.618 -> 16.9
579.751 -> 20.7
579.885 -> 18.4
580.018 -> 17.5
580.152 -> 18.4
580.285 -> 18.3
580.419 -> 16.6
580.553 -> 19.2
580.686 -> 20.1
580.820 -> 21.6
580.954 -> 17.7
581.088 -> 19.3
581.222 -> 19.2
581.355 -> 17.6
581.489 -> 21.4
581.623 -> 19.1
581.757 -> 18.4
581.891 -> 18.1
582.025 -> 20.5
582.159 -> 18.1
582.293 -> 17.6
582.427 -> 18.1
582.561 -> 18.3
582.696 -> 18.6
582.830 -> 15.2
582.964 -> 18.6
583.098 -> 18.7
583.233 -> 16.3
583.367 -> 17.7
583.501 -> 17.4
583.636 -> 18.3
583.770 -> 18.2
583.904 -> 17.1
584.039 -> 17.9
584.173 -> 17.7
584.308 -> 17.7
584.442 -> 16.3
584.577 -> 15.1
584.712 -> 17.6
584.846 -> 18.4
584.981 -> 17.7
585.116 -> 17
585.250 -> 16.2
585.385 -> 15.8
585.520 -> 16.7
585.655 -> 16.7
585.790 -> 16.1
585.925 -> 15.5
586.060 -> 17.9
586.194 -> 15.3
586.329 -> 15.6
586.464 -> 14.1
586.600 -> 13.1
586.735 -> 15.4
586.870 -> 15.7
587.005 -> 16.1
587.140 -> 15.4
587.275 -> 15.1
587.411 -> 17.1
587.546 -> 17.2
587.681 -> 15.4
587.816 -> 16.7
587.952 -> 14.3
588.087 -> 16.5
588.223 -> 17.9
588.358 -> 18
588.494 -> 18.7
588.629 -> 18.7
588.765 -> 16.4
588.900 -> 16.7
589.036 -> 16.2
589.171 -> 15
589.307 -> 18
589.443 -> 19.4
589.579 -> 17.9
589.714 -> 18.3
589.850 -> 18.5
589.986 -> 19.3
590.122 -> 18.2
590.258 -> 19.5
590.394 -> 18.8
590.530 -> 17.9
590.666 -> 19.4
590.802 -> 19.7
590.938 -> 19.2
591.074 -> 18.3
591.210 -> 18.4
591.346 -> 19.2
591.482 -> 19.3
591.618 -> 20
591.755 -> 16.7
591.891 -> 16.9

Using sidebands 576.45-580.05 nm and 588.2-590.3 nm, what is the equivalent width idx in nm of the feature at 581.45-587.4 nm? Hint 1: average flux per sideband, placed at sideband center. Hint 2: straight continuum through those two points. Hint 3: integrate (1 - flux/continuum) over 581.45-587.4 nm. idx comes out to 0.37 nm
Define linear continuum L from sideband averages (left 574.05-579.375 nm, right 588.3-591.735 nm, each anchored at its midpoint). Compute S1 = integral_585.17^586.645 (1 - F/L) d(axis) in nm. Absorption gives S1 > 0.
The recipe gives 0.210 nm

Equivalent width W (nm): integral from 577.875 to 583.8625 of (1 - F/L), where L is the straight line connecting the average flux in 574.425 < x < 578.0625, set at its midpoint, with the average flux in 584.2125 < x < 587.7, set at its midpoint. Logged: -0.36 nm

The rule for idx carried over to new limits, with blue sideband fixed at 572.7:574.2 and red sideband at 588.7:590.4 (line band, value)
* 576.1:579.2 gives -0.048 nm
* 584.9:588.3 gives 0.366 nm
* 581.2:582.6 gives -0.044 nm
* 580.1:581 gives -0.031 nm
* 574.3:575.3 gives 0.046 nm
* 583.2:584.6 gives 0.059 nm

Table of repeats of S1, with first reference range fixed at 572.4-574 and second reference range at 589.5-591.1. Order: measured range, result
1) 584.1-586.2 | 0.224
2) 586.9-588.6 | 0.200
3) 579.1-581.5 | 0.038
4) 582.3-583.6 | 0.077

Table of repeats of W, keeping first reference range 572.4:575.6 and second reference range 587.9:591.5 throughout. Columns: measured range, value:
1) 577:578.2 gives -0.028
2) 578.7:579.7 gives 0.028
